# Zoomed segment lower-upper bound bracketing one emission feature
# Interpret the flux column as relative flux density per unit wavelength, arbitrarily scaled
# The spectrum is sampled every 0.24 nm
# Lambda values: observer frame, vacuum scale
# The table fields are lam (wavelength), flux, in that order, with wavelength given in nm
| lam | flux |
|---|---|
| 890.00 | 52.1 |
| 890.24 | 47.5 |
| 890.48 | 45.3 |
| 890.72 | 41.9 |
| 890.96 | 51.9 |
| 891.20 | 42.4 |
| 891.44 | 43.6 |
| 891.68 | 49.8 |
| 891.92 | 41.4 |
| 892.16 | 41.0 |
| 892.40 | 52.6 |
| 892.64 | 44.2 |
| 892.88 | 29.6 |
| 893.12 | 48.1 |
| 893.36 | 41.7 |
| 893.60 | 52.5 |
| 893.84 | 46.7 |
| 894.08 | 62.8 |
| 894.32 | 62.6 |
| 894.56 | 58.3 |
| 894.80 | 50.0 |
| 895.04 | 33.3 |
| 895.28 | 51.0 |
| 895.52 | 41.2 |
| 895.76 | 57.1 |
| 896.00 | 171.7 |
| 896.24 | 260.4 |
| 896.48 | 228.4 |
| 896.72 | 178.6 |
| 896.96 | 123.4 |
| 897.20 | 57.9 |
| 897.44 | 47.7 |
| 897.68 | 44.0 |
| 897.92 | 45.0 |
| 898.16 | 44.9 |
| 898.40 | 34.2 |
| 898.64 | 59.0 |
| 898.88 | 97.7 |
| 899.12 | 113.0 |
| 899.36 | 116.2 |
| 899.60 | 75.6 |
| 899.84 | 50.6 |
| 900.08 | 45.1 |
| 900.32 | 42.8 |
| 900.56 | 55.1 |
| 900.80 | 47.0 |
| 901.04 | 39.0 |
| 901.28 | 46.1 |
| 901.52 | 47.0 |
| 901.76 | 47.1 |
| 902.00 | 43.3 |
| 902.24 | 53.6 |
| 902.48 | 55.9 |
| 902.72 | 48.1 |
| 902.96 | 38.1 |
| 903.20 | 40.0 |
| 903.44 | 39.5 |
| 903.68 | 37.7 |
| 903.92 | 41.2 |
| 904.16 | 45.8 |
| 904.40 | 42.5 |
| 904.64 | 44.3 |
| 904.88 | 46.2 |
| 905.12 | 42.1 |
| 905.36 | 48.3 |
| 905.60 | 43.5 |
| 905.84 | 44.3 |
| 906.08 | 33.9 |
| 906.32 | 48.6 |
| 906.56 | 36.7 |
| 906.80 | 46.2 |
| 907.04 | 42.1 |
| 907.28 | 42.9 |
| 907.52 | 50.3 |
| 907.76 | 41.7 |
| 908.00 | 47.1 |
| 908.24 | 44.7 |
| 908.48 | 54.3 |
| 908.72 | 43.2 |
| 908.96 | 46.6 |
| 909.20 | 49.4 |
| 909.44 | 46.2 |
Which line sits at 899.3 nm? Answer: [N II] 6583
